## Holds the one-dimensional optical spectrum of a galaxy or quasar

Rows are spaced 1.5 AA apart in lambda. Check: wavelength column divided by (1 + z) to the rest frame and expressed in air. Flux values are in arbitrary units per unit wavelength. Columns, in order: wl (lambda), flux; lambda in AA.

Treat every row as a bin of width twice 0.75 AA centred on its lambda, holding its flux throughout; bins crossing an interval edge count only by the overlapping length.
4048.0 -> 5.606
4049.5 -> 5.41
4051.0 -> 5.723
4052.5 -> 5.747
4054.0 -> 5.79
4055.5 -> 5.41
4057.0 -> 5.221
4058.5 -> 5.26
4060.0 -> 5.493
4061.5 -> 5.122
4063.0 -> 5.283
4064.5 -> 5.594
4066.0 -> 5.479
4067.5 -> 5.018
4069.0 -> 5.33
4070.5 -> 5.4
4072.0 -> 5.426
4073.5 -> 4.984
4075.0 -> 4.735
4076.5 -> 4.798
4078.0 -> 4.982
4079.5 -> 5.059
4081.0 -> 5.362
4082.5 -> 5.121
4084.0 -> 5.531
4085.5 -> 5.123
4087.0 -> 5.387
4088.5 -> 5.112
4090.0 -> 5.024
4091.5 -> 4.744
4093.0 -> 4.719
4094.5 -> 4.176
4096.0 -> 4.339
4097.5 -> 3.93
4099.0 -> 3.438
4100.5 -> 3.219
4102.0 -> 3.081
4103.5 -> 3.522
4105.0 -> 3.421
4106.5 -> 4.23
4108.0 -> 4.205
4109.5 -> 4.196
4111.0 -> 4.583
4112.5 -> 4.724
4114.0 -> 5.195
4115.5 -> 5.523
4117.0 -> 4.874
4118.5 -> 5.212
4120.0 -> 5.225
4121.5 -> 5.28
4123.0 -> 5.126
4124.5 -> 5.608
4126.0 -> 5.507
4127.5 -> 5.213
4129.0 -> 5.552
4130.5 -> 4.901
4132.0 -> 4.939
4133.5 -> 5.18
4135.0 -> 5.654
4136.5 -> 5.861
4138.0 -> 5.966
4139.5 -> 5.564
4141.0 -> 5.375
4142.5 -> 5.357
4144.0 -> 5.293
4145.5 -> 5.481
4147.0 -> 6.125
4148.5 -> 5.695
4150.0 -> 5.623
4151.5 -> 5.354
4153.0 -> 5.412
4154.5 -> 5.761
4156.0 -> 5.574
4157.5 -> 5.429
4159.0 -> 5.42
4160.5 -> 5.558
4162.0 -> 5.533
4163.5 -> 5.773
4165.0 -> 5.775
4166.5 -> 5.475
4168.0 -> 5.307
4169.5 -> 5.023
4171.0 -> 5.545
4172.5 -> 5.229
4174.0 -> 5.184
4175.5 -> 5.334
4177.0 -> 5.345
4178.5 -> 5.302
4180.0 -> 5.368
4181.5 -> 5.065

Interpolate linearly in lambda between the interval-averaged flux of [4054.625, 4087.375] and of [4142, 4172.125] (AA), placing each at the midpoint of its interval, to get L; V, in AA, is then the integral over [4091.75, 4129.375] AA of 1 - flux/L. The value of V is 5.7 AA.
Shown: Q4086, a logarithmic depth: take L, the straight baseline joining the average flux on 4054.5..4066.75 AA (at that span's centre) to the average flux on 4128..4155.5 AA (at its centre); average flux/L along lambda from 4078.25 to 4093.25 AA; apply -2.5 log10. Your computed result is 0.06 mag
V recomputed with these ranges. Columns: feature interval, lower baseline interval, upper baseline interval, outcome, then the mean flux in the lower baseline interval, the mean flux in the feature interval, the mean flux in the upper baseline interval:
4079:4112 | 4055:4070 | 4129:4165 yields 5.91 AA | 5.32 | 4.43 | 5.52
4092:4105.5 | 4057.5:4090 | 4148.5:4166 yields 3.89 AA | 5.21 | 3.79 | 5.57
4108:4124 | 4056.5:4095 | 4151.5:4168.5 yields 1.10 AA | 5.14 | 4.97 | 5.54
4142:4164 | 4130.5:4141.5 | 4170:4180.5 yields -0.63 AA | 5.47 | 5.56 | 5.32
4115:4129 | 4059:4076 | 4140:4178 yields 0.24 AA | 5.25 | 5.3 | 5.48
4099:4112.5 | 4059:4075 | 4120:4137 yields 3.76 AA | 5.28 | 3.84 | 5.33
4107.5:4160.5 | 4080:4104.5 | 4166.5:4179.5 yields -4.49 AA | 4.48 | 5.32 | 5.3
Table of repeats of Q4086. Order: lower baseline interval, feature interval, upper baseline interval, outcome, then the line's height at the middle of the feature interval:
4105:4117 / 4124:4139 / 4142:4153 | -0.06 mag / 5.14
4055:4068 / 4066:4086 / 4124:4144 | 0.04 mag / 5.35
